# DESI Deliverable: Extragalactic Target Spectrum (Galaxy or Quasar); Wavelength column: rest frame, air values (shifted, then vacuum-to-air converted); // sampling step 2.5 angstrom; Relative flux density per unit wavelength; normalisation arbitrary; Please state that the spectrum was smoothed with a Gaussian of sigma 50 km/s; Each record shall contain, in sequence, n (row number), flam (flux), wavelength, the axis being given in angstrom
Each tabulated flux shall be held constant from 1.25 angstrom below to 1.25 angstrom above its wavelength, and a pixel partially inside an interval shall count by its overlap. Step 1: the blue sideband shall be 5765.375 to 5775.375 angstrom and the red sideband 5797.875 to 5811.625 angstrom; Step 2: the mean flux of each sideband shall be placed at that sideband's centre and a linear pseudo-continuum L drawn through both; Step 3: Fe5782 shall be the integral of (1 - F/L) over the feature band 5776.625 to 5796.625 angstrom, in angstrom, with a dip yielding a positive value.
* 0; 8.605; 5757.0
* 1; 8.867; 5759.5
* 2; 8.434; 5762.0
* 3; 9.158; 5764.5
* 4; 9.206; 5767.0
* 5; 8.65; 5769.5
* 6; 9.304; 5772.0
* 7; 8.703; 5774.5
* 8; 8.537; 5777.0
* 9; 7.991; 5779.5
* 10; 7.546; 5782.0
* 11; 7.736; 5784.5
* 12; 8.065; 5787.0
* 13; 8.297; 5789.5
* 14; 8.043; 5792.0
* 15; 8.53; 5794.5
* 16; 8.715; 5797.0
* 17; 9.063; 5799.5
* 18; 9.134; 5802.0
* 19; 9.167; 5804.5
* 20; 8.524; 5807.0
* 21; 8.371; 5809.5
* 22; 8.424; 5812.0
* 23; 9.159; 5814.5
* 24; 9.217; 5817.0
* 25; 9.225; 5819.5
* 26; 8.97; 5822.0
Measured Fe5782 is 1.8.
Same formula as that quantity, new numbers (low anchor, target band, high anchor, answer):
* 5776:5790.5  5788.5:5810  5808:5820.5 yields -0.53 angstrom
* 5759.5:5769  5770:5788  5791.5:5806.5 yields 1.16 angstrom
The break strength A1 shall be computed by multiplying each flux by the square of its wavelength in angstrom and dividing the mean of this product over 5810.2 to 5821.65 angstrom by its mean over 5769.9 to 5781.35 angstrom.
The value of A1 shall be 1.1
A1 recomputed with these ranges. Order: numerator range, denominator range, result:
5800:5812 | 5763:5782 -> 1.02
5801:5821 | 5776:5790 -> 1.12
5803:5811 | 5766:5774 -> 0.98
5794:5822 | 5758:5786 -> 1.05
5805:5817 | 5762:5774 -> 0.98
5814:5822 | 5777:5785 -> 1.18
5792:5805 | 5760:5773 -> 1.00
